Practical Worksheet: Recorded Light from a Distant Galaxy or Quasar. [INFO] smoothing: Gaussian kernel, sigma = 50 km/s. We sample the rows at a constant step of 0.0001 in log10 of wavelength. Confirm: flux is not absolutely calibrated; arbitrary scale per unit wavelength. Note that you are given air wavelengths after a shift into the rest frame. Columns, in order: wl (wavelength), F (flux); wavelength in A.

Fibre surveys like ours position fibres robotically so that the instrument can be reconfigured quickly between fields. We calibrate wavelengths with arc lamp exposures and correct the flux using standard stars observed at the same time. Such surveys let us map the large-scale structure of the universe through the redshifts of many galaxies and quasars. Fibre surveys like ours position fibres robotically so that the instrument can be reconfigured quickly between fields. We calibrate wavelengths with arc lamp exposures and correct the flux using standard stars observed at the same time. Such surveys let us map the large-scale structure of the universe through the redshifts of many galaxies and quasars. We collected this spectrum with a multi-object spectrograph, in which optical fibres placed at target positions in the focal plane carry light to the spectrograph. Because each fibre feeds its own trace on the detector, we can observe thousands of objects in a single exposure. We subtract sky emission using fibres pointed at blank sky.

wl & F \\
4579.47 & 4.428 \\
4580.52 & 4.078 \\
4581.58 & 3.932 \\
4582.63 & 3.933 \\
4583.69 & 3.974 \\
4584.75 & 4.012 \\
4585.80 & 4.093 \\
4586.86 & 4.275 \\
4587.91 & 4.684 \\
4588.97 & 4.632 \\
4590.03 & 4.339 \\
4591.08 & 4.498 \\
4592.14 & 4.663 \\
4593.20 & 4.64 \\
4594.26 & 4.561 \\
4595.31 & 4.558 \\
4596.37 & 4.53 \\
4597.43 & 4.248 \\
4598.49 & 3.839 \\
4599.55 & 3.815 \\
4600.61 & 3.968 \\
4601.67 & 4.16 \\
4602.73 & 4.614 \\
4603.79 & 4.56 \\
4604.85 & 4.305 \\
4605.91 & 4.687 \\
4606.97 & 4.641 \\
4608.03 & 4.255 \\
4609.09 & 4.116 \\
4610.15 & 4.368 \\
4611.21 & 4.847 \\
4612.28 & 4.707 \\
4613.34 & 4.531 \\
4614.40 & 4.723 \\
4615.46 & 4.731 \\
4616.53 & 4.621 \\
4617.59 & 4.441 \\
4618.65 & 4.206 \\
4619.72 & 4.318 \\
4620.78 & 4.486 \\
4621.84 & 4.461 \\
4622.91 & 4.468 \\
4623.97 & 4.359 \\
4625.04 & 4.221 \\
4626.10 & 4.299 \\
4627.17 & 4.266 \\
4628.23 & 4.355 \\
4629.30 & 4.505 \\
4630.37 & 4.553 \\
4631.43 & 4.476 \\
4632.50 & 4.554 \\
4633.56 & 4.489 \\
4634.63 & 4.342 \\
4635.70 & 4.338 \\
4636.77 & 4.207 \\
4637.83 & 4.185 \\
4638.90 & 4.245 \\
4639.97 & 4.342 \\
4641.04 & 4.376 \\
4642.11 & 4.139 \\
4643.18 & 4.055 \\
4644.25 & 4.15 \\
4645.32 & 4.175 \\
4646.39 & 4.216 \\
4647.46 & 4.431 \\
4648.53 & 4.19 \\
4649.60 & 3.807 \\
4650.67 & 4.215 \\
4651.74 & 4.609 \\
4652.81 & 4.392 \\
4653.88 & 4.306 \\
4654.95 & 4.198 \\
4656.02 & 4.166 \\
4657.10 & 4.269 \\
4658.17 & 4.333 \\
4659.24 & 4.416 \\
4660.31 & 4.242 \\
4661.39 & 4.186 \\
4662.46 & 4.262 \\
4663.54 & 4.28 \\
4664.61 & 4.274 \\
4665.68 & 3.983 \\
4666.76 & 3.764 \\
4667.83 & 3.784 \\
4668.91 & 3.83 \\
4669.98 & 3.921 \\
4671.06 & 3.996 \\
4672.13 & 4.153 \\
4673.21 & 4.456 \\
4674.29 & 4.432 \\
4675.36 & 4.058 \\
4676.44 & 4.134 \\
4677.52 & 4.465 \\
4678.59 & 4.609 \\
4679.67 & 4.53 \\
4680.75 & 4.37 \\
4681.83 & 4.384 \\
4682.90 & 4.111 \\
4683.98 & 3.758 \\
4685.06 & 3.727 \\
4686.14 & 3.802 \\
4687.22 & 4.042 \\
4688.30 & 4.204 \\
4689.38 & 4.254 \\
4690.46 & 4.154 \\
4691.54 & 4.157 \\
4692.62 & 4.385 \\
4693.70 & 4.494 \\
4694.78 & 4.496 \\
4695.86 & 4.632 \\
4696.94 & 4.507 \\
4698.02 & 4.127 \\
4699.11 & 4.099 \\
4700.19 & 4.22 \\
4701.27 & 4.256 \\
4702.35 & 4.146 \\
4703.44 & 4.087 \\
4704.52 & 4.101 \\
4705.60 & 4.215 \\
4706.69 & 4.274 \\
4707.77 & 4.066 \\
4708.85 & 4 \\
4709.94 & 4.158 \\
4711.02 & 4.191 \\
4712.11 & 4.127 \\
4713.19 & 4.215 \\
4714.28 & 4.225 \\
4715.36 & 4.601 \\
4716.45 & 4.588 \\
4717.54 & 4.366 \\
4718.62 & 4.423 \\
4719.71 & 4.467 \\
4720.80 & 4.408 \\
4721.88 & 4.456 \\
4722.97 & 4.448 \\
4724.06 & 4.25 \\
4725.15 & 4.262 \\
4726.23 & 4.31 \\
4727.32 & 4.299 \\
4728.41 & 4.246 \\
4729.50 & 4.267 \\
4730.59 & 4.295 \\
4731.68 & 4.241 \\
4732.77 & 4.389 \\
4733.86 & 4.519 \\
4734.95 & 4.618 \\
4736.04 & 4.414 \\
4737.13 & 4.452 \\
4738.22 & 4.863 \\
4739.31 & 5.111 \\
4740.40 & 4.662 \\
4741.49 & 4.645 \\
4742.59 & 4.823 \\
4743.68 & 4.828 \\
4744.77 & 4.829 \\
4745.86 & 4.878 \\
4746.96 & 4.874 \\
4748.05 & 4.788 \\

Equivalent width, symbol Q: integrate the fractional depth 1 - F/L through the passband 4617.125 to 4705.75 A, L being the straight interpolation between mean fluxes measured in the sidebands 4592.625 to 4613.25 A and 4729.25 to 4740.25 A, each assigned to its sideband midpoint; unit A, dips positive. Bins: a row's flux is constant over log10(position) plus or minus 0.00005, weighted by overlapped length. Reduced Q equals 4.1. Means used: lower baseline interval 4.39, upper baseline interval 4.53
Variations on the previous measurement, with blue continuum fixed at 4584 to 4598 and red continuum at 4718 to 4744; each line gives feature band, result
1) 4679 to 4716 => 2.2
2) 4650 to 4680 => 1.6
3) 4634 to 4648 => 0.6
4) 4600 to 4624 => -0.1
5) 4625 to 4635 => 0.1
